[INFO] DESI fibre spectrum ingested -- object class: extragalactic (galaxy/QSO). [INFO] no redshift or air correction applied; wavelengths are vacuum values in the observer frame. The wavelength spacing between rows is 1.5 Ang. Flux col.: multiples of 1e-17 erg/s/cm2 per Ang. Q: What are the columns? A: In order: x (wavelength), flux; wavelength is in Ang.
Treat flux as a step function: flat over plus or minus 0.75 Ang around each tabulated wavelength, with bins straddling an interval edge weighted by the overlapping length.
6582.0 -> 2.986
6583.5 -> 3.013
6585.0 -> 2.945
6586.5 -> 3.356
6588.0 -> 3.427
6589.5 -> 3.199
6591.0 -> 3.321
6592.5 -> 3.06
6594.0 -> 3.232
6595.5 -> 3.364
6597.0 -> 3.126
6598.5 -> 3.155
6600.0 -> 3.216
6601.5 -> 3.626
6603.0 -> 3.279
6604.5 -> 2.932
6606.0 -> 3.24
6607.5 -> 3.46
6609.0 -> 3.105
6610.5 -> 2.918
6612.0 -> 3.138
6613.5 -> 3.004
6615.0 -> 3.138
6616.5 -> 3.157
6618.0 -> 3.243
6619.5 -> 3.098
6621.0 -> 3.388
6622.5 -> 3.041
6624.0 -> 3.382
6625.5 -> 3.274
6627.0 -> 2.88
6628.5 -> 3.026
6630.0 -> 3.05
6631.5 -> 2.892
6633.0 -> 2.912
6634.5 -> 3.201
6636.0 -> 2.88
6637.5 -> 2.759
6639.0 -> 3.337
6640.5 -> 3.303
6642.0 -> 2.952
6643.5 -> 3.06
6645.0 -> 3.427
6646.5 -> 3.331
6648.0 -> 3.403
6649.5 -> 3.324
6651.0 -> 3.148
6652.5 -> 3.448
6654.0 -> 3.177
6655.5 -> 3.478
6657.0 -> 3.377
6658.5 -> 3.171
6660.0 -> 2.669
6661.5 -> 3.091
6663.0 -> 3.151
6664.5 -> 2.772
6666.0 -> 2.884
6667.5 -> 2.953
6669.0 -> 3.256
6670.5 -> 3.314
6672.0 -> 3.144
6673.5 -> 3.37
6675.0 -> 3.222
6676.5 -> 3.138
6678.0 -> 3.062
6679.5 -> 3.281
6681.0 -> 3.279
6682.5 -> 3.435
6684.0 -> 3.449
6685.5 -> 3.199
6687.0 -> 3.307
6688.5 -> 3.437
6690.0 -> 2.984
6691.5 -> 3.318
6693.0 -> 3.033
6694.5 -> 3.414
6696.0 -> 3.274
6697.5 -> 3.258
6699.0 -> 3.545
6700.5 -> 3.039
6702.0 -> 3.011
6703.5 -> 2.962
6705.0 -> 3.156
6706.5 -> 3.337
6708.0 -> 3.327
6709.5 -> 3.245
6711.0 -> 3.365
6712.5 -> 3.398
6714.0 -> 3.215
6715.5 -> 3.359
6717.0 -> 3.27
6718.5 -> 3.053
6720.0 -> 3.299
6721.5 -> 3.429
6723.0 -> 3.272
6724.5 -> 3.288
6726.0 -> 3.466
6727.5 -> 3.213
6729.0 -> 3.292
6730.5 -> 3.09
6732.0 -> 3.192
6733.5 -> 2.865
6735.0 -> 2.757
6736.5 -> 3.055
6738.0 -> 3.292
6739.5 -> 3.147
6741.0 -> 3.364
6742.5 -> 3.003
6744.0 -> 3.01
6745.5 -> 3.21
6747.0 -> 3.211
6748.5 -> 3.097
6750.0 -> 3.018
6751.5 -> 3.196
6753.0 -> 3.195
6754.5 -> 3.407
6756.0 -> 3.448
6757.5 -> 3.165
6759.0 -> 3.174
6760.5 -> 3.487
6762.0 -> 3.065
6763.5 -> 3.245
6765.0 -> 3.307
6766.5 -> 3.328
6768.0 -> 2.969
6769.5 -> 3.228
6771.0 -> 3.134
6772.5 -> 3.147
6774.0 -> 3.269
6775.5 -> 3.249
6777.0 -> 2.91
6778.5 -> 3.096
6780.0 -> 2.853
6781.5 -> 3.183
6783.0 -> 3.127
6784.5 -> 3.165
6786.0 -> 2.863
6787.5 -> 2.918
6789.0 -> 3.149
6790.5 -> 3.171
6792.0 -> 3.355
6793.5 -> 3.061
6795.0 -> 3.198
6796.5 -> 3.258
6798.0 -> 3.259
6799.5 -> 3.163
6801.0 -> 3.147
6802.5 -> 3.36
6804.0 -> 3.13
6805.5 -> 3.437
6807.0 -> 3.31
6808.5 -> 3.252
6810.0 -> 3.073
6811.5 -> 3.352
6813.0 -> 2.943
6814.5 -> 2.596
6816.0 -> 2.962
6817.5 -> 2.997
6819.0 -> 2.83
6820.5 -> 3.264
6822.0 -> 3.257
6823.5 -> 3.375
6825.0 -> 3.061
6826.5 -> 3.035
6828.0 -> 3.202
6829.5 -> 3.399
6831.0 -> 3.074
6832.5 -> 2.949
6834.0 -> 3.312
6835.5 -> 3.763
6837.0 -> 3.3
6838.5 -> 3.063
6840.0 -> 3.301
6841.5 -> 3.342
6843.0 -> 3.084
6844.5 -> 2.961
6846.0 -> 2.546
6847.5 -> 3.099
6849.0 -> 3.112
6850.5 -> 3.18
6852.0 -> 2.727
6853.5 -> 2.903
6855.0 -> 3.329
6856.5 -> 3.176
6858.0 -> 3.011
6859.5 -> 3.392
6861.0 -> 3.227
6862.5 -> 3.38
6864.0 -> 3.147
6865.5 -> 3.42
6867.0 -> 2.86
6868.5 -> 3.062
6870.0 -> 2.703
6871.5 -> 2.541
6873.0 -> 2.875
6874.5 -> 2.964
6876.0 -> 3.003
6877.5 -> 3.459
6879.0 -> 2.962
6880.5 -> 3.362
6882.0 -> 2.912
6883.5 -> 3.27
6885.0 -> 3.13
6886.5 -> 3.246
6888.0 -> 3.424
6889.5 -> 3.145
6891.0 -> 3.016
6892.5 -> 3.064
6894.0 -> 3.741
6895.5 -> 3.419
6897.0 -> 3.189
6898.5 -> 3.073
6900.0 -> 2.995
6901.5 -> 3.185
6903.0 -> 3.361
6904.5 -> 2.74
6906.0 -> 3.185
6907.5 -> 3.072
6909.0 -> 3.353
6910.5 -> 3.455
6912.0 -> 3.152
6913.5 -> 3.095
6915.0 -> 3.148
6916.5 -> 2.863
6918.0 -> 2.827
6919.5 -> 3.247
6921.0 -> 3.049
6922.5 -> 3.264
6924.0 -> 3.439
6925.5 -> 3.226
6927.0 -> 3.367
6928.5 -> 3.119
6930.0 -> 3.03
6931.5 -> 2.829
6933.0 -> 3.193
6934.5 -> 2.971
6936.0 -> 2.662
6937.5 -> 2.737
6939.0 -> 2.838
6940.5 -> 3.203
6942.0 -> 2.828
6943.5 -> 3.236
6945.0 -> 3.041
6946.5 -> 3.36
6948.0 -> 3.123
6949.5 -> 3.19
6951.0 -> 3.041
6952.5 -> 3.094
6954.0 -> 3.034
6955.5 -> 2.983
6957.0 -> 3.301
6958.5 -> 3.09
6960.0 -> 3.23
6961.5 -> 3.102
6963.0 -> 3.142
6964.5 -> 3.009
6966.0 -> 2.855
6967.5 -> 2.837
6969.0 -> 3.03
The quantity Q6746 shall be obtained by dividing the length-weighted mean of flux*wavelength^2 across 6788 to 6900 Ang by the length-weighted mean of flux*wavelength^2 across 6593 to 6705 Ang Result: 1.0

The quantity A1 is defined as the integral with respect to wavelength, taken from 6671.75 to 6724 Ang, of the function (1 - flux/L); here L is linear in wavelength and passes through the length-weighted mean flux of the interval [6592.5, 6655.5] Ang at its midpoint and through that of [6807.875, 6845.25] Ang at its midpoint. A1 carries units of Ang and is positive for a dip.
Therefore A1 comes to -1.5 Ang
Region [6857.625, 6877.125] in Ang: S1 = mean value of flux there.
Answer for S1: 3.05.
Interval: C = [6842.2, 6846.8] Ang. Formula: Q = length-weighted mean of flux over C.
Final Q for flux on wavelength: 2.87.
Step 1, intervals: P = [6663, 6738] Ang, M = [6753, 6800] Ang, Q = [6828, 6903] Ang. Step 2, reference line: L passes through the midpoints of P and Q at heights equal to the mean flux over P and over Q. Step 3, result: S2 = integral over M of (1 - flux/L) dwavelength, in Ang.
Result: 0.1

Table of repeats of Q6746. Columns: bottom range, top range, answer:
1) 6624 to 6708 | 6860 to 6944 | 1.05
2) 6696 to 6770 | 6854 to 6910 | 1.02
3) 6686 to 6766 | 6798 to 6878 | 1.00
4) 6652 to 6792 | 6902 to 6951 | 1.03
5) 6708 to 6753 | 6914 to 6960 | 1.02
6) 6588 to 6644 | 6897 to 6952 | 1.08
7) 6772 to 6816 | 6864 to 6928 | 1.03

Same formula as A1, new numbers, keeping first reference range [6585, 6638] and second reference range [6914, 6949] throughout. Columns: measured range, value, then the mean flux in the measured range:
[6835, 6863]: -0.5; 3.14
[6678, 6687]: -0.5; 3.3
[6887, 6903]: -0.8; 3.23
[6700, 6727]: -1.1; 3.25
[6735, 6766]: -0.8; 3.19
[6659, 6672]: 0.5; 3.02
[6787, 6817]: -0.5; 3.16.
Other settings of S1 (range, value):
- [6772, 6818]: 3.13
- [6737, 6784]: 3.18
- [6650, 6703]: 3.2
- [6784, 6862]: 3.14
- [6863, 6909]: 3.12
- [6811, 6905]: 3.12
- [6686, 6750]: 3.21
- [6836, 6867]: 3.13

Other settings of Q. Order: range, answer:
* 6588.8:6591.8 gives 3.26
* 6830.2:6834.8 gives 3.12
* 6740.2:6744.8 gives 3.13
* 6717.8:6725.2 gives 3.27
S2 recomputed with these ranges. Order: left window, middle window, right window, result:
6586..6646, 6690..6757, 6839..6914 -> -1.3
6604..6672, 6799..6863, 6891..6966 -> -0.5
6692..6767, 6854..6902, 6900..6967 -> -0.3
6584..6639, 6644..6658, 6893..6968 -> -0.8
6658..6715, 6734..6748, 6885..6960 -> 0.3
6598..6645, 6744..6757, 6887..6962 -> -0.3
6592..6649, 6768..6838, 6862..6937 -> -0.4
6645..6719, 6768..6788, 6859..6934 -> 0.6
